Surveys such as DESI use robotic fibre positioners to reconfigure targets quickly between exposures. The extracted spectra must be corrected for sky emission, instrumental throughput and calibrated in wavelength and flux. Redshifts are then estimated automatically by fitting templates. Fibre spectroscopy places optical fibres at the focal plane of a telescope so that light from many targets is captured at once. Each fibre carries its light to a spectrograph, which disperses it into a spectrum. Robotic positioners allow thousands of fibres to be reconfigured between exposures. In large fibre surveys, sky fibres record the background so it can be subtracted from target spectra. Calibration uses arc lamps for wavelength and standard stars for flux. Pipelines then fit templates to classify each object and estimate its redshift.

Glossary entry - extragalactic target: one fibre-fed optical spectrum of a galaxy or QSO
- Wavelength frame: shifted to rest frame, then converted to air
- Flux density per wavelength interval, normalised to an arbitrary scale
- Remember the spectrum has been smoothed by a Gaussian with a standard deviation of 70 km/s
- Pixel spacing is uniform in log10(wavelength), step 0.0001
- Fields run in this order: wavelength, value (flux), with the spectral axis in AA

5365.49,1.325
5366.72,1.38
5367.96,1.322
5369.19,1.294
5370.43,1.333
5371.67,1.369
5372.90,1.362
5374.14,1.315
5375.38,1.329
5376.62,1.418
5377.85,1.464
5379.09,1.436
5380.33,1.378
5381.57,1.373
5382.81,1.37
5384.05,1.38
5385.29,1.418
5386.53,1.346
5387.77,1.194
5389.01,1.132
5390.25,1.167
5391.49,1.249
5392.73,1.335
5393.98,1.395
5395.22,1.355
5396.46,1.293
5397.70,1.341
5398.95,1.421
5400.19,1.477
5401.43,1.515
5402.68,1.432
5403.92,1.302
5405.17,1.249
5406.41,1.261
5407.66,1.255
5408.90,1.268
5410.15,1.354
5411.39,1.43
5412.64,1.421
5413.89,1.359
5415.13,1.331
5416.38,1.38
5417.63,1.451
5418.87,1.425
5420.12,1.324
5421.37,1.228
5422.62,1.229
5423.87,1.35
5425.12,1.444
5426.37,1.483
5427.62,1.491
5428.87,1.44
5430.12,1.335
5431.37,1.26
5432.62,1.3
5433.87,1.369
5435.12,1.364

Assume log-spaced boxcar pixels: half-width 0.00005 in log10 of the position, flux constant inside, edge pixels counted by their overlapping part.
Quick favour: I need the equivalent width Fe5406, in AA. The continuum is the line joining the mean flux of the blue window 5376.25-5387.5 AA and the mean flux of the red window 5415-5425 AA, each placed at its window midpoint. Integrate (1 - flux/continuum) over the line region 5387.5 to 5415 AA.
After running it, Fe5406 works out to 0.8 AA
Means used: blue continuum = 1.39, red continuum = 1.34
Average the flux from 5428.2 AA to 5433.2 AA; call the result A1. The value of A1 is 1.34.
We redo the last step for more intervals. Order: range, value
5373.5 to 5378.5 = 1.38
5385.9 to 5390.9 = 1.21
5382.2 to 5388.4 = 1.34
